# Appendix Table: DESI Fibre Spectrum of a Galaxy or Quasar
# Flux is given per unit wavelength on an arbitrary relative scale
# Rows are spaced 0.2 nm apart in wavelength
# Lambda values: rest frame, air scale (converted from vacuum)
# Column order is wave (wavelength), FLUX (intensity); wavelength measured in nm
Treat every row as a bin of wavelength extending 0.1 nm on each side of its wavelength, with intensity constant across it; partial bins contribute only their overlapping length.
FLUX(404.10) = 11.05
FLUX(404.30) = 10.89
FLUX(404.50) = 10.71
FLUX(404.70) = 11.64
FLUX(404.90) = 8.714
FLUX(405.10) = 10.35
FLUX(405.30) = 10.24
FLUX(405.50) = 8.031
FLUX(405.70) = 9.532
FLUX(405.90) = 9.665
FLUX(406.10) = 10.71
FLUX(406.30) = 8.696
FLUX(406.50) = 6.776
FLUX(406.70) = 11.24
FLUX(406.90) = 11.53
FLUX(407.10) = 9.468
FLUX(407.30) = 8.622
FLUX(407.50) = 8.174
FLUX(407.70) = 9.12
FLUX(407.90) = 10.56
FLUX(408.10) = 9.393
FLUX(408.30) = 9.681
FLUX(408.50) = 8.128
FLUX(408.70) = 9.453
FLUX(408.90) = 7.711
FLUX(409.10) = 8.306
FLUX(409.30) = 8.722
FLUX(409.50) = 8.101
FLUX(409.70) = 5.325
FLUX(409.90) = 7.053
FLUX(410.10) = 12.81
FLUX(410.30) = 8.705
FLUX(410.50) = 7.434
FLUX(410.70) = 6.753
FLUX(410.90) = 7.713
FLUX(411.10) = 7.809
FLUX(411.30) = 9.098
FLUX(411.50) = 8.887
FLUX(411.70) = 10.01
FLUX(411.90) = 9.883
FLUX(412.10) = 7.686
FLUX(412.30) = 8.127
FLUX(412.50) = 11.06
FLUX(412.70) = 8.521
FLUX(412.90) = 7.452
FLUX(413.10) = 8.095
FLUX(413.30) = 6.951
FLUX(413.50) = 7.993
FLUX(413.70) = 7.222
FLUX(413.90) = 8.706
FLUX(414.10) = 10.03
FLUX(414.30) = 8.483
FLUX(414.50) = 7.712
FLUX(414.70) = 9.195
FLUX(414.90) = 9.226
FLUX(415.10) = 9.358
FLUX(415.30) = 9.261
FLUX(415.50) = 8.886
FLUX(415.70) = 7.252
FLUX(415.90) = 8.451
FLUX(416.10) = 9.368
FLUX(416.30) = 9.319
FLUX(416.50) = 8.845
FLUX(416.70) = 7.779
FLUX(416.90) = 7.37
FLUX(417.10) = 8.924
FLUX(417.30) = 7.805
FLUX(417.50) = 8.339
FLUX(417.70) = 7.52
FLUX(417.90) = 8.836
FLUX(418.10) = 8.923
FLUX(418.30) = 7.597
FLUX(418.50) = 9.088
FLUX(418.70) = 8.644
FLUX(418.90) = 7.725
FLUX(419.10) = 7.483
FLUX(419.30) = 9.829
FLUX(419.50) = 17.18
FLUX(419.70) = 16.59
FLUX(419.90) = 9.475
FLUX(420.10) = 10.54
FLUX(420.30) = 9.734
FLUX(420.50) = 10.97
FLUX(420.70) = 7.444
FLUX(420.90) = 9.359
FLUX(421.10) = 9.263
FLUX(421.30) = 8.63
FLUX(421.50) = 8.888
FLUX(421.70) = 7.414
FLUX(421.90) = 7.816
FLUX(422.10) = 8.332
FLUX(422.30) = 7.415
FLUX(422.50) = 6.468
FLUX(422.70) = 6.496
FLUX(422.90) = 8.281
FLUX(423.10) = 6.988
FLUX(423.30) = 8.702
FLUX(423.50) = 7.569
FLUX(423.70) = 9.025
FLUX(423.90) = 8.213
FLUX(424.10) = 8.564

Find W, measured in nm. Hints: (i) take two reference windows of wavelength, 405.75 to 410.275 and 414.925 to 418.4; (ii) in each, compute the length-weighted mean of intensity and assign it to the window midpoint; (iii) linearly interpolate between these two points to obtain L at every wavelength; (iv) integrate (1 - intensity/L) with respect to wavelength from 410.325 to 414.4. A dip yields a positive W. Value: 0.17 nm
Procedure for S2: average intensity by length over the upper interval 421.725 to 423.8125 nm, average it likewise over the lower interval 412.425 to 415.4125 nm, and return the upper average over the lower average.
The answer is 0.9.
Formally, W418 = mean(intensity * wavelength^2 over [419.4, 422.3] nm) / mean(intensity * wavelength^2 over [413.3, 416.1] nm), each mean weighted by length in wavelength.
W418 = 1.2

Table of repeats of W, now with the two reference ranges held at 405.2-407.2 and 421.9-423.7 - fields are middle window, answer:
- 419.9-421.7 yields -0.316 nm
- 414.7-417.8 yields -0.047 nm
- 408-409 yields 0.048 nm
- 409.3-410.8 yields 0.174 nm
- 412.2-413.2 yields 0.020 nm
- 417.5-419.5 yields -0.175 nm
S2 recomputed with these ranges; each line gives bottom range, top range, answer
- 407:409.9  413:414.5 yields 0.95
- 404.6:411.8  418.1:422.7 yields 1.03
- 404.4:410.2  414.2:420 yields 0.99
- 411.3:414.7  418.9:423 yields 1.09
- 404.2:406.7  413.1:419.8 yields 0.92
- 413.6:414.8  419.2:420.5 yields 1.42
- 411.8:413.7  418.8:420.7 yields 1.30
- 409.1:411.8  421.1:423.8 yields 0.95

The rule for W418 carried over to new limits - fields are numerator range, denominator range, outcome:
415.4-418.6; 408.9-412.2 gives 1.03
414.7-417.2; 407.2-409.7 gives 1.04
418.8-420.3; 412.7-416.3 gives 1.35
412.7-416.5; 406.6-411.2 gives 1.00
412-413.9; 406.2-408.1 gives 0.90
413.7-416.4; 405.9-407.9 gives 0.97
